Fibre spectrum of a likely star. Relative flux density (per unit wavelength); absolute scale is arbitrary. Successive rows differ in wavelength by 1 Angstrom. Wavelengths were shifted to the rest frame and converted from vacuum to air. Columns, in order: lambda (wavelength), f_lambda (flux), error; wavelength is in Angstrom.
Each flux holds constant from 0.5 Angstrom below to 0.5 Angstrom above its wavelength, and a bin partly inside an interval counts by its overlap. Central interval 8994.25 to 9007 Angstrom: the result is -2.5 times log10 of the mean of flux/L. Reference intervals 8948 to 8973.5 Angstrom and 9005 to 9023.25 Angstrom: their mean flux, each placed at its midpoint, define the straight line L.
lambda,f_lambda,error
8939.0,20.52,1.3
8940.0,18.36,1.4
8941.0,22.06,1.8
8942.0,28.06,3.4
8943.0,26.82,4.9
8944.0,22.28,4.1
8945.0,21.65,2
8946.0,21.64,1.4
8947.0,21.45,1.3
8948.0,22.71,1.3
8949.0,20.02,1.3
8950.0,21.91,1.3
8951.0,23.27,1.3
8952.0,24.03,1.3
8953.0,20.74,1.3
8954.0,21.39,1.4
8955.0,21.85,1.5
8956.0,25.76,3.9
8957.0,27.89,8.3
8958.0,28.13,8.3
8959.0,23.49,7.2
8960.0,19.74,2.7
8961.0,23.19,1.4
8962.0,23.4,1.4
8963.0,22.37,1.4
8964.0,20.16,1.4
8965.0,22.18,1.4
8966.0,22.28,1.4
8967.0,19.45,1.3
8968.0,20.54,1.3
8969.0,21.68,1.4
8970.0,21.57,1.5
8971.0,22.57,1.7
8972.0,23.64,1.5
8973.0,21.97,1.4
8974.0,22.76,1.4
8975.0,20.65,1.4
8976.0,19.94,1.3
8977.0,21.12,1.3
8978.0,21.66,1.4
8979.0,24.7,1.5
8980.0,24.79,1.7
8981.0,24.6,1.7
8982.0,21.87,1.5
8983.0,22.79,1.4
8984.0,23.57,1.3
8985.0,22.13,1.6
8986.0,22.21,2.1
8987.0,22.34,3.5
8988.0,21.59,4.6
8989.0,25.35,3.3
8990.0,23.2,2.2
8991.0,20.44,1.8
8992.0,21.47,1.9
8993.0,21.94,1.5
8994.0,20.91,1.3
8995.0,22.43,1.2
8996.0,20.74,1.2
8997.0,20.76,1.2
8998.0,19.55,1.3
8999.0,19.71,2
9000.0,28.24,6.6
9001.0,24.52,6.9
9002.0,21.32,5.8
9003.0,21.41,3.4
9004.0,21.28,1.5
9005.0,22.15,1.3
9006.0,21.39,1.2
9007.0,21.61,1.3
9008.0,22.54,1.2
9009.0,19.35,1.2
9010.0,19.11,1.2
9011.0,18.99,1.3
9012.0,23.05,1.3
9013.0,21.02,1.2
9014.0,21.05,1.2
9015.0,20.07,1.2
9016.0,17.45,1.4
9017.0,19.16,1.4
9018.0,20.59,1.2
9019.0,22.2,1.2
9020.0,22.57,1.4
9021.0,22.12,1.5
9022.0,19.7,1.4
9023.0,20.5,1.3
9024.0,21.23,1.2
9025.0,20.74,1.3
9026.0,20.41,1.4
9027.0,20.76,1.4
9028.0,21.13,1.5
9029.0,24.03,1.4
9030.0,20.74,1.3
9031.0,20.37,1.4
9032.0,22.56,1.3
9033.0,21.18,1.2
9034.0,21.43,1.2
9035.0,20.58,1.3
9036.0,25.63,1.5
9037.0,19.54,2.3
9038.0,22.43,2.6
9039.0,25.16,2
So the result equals -0.04 mag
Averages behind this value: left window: 22.5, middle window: 21.9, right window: 20.7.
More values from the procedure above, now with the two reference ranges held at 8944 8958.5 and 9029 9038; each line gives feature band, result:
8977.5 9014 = 0.01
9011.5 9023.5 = 0.06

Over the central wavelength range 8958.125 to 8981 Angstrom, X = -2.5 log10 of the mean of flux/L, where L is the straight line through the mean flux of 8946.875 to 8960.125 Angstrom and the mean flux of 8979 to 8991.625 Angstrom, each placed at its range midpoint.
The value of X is 0.04 mag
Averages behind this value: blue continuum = 23.2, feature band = 22.2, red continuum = 23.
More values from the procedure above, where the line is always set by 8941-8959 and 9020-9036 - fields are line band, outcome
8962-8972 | 0.067 mag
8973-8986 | 0.007 mag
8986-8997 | 0.017 mag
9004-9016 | 0.053 mag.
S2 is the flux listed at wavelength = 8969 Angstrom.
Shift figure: 21.68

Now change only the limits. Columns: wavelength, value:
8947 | 21.45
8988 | 21.59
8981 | 24.6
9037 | 19.54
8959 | 23.49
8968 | 20.54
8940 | 18.36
